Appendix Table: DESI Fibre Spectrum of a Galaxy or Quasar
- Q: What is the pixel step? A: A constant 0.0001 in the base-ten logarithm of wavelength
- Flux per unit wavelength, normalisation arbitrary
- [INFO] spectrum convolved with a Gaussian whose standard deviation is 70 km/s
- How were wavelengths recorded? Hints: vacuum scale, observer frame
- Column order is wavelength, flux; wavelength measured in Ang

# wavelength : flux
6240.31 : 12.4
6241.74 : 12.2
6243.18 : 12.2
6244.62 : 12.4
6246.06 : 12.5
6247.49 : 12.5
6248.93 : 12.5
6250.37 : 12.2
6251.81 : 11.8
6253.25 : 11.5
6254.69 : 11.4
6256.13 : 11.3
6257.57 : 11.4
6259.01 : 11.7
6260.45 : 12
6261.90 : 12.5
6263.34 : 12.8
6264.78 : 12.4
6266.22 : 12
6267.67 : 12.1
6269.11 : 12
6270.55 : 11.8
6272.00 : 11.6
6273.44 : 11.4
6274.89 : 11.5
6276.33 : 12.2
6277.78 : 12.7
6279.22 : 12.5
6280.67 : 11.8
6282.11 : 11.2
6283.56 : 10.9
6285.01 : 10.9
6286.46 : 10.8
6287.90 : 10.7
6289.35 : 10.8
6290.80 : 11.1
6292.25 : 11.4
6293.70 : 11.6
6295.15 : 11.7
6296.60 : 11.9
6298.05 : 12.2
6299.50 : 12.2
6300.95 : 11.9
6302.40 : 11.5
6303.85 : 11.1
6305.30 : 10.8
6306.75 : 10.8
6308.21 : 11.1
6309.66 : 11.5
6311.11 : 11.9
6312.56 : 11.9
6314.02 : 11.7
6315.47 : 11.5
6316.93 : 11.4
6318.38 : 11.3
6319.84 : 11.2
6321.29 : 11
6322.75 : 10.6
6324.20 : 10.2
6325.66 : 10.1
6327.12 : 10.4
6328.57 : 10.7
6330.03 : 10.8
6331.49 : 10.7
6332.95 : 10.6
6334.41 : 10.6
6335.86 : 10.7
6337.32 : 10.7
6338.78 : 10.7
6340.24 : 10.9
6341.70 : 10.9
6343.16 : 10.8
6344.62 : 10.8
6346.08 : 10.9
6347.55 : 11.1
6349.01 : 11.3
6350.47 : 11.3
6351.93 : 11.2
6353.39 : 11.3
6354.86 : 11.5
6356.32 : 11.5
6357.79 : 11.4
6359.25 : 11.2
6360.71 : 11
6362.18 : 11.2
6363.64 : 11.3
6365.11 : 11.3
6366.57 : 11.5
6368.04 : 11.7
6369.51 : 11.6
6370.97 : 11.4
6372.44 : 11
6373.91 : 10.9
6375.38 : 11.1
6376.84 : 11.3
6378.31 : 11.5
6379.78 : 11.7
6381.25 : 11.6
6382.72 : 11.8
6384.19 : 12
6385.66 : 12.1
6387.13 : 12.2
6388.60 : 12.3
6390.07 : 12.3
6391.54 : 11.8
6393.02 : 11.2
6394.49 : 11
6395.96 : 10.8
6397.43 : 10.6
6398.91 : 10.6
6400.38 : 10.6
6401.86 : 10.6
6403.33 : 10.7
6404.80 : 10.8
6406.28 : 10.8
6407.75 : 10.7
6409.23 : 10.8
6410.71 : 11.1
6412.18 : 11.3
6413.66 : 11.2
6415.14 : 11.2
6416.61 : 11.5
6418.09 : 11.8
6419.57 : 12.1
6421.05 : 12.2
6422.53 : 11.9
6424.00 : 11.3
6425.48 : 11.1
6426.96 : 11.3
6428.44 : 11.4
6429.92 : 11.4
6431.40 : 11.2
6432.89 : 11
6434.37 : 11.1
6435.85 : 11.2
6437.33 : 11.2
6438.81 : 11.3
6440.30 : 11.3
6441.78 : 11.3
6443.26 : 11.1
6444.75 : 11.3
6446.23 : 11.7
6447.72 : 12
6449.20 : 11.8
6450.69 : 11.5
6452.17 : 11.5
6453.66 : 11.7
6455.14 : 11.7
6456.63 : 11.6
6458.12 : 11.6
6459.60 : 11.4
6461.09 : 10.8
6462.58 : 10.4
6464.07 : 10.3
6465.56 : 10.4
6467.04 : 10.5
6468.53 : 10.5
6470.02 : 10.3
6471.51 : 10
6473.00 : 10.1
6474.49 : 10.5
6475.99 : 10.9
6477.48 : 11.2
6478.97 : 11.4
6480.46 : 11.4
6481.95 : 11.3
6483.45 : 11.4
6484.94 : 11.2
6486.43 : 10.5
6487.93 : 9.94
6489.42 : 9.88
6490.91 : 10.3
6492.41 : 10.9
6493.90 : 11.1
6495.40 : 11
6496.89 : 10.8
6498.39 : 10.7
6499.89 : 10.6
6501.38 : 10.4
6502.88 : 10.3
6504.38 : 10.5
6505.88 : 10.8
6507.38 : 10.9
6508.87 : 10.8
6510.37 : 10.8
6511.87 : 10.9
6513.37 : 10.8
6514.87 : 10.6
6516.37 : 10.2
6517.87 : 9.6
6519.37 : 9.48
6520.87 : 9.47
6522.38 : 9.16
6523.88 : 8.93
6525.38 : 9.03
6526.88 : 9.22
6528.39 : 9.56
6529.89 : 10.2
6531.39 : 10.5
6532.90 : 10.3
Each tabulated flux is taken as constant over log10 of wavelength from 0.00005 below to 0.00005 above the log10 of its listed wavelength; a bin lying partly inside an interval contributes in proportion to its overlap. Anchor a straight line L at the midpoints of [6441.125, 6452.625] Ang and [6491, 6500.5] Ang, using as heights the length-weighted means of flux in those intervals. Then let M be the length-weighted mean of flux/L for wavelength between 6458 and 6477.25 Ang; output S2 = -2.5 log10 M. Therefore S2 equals 0.06 mag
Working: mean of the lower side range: 11.5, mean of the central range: 10.6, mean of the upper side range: 10.8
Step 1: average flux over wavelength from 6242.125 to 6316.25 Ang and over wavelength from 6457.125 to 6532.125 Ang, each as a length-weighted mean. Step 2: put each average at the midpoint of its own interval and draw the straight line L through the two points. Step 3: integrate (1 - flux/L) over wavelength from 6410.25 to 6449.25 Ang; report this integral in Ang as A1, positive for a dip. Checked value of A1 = -2.0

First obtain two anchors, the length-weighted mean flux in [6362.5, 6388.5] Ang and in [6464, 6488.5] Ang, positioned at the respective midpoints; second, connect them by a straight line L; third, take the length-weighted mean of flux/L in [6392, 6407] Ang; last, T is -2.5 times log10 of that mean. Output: 0.06 mag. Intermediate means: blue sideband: 11.5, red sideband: 10.7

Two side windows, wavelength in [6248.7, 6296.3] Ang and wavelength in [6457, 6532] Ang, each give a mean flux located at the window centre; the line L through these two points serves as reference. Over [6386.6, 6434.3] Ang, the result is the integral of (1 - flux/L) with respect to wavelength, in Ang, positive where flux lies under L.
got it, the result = -1.45 Ang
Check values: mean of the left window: 11.7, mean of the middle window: 11.3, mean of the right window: 10.5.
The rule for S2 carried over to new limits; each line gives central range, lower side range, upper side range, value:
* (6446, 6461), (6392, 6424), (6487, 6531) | -0.09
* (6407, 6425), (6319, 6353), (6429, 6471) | -0.03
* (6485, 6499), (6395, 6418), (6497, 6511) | 0.01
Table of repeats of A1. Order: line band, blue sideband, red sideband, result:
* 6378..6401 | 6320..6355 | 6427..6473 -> -1.1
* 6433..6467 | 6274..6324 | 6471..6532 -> -1.8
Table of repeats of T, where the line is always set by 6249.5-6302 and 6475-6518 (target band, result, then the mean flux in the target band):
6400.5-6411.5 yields 0.04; 10.8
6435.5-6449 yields -0.04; 11.4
